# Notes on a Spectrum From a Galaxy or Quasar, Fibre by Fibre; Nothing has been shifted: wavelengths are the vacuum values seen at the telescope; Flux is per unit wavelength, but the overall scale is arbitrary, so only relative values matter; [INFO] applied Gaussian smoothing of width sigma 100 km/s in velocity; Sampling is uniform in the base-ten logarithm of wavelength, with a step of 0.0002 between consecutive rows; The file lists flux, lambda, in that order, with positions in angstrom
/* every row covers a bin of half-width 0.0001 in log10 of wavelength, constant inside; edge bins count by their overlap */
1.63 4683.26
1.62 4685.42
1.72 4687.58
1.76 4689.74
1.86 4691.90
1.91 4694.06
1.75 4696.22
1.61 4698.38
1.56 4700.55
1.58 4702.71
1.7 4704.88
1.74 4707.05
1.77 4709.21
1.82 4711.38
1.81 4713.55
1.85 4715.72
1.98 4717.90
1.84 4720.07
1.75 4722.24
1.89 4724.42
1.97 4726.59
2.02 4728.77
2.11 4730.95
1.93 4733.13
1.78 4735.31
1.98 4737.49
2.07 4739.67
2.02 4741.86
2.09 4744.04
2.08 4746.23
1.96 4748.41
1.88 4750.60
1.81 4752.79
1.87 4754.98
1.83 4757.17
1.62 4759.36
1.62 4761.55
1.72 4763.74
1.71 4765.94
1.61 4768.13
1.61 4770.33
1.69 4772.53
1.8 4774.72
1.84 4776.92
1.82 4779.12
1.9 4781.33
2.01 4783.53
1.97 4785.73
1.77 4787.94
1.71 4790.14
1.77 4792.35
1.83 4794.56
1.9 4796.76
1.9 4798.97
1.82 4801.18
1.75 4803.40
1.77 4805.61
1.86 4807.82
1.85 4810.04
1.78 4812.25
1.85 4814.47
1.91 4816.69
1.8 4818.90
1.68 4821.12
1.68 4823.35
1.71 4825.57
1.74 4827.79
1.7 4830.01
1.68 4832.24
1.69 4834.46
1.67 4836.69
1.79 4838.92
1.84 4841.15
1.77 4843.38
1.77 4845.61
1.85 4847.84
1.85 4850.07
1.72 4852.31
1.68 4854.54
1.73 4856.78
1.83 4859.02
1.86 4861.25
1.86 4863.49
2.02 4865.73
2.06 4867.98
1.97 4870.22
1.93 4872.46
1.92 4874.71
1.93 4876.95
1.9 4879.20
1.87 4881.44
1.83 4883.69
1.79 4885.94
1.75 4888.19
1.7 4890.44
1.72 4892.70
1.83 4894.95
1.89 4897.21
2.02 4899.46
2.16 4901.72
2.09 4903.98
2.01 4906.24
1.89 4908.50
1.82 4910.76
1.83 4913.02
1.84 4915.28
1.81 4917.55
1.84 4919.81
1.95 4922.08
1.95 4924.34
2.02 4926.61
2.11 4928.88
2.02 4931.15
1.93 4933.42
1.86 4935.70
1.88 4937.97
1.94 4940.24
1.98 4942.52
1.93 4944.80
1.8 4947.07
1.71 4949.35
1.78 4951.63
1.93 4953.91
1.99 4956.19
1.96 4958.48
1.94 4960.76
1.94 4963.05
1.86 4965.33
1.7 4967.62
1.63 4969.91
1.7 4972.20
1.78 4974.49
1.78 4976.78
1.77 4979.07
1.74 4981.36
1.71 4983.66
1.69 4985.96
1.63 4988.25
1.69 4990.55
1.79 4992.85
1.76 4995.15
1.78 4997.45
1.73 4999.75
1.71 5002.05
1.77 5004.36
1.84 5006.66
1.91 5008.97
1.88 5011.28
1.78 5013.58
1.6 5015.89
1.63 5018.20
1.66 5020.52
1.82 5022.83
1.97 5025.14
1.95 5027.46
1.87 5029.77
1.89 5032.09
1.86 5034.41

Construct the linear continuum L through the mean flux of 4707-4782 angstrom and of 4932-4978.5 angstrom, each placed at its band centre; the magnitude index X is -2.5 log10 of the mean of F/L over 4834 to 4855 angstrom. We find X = 0.05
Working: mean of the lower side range 1.85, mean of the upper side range 1.85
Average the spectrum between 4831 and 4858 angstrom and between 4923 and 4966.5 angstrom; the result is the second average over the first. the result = 1.1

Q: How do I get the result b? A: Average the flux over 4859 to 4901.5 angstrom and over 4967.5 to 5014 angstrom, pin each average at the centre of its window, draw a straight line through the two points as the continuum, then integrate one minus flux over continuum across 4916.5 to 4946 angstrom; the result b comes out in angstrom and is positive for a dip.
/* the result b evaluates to -1.89 angstrom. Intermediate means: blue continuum 1.89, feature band 1.94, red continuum 1.75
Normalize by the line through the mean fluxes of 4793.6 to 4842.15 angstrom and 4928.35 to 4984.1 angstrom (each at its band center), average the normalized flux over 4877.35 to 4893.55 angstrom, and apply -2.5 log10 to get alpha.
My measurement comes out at 0.01 mag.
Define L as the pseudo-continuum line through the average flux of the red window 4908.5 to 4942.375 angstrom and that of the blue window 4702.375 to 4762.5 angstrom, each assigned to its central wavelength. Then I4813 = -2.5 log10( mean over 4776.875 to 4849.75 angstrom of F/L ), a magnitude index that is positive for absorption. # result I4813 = 0.05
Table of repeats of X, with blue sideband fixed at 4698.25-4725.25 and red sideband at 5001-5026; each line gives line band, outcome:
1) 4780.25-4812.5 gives -0.044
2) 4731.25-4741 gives -0.110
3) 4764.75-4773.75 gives 0.070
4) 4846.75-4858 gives 0.003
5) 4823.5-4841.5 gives 0.031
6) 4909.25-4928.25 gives -0.069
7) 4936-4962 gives -0.071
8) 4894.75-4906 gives -0.137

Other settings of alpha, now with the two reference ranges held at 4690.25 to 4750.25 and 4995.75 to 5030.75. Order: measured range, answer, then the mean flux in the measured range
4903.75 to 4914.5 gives -0.054 mag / 1.91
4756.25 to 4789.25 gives 0.052 mag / 1.77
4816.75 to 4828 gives 0.062 mag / 1.74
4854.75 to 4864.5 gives 0.015 mag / 1.81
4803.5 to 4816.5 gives 0.013 mag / 1.82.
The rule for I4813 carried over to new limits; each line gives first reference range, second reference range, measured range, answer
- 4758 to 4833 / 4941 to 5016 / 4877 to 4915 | -0.06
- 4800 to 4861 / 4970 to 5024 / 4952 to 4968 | -0.09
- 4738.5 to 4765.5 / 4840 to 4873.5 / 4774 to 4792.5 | 0.01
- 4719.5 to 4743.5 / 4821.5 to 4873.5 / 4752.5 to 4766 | 0.10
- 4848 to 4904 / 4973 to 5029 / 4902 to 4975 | -0.04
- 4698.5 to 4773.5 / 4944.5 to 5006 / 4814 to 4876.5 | 0.00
